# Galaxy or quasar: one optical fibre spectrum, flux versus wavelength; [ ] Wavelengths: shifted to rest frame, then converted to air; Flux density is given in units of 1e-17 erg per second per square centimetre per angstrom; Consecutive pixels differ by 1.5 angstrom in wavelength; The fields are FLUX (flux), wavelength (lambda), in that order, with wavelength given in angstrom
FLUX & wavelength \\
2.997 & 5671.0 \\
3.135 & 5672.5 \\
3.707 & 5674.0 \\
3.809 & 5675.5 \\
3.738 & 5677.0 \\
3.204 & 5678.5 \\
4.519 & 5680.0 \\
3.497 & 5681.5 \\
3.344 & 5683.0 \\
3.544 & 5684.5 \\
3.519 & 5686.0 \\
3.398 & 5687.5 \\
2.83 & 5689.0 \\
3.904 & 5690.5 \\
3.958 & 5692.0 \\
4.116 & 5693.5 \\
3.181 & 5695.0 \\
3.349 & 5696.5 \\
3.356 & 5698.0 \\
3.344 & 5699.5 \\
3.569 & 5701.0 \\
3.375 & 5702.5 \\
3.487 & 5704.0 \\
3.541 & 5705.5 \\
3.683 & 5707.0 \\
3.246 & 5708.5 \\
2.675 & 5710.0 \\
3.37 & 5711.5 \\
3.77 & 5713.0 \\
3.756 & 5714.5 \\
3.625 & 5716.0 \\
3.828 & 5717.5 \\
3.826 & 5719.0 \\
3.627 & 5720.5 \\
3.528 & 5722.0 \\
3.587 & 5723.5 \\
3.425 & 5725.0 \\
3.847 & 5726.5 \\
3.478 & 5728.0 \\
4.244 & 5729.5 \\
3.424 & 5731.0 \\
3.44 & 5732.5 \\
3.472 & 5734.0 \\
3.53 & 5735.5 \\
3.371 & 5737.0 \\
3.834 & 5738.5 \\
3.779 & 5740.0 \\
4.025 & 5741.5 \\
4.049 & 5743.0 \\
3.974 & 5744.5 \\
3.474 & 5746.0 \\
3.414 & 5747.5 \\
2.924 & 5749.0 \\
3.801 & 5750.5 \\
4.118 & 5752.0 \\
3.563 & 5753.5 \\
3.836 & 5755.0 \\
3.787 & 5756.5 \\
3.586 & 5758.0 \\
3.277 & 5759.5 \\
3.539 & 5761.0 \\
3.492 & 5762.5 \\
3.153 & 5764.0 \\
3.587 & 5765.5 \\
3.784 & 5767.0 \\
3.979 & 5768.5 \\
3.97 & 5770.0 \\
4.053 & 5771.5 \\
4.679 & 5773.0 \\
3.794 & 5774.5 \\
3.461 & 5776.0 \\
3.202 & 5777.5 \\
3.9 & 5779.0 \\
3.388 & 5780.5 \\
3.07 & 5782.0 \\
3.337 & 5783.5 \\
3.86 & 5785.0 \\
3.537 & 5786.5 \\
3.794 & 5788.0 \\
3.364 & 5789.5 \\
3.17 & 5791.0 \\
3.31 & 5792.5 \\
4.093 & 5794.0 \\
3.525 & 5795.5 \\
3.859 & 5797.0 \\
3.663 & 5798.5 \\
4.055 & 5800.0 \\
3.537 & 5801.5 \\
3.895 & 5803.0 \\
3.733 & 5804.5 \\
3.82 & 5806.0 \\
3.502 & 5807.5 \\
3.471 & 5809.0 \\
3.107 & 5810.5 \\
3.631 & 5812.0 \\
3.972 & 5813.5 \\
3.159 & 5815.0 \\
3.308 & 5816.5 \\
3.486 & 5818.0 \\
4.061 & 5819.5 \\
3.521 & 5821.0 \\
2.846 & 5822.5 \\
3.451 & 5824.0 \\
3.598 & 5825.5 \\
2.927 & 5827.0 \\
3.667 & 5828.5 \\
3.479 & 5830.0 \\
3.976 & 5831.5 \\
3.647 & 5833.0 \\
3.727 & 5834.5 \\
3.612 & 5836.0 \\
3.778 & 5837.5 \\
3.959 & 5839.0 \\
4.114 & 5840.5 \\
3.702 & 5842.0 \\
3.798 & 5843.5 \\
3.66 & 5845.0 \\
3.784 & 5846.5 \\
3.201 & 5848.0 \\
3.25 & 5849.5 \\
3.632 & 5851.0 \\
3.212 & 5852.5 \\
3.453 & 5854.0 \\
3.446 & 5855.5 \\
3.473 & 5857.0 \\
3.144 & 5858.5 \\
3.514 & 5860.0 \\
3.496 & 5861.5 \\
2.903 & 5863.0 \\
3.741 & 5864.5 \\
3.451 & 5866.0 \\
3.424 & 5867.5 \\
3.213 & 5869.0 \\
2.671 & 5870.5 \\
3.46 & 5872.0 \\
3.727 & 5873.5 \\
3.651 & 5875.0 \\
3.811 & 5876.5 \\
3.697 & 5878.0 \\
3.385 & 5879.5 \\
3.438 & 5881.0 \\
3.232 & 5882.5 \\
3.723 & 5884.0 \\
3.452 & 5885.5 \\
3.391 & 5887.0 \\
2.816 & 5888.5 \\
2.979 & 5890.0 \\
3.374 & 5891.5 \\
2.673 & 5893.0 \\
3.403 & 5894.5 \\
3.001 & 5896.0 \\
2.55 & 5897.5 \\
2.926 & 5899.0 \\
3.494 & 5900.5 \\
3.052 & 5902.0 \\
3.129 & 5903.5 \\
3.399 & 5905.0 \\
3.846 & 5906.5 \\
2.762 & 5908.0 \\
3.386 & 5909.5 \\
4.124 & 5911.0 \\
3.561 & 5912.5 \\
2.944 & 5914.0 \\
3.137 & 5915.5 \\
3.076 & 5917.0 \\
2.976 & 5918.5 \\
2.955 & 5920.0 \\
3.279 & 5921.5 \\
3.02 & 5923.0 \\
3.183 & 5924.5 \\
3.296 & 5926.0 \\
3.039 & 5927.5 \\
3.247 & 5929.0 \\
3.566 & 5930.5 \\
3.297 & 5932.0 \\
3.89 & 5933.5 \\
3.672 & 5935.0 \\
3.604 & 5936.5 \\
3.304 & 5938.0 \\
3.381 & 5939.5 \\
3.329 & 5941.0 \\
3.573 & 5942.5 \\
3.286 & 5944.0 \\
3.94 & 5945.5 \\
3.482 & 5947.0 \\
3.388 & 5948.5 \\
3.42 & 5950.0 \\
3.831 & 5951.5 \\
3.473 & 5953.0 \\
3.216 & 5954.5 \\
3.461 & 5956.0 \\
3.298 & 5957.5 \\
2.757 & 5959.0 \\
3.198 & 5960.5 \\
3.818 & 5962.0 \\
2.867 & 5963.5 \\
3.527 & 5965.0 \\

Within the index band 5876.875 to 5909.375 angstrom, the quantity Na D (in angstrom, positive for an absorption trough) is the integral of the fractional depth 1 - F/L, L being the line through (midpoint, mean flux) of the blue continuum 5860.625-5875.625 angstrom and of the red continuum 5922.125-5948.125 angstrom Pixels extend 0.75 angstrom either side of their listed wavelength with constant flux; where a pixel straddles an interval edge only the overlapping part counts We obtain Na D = 1.5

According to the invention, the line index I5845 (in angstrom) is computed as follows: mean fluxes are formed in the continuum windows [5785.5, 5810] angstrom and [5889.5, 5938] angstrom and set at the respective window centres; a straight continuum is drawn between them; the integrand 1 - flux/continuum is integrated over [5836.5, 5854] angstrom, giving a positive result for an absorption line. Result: -0.8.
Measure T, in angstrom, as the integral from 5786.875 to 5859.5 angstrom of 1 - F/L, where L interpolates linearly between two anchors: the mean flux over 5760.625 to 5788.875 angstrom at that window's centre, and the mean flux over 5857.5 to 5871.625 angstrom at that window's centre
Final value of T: -2.4 angstrom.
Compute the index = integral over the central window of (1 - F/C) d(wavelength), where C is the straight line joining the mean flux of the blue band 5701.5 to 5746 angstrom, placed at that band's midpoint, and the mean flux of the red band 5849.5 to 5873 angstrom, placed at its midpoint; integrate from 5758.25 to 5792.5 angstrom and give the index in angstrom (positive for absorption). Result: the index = -0.9 angstrom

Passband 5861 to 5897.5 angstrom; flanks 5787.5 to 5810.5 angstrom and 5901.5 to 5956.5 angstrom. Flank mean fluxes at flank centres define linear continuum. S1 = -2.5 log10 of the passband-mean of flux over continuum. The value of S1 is 0.05 mag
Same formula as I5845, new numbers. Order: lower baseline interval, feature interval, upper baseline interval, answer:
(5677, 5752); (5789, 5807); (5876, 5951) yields -1.0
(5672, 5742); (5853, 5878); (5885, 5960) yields -0.4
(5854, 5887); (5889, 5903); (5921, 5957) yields 1.6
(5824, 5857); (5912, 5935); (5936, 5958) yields 1.7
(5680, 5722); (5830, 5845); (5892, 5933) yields -2.1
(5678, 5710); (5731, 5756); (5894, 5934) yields -1.5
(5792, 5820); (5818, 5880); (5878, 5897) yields -1.6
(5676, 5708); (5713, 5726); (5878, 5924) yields -0.6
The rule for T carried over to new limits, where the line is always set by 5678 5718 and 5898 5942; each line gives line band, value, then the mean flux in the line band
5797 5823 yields -1.4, 3.59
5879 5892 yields 0.1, 3.31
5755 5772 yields -1.0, 3.66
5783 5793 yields -0.2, 3.49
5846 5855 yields -0.1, 3.41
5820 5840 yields -1.0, 3.57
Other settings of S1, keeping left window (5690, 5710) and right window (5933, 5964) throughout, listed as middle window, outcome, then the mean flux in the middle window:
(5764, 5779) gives -0.094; 3.8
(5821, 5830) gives 0.045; 3.33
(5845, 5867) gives 0.015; 3.42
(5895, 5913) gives 0.060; 3.27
